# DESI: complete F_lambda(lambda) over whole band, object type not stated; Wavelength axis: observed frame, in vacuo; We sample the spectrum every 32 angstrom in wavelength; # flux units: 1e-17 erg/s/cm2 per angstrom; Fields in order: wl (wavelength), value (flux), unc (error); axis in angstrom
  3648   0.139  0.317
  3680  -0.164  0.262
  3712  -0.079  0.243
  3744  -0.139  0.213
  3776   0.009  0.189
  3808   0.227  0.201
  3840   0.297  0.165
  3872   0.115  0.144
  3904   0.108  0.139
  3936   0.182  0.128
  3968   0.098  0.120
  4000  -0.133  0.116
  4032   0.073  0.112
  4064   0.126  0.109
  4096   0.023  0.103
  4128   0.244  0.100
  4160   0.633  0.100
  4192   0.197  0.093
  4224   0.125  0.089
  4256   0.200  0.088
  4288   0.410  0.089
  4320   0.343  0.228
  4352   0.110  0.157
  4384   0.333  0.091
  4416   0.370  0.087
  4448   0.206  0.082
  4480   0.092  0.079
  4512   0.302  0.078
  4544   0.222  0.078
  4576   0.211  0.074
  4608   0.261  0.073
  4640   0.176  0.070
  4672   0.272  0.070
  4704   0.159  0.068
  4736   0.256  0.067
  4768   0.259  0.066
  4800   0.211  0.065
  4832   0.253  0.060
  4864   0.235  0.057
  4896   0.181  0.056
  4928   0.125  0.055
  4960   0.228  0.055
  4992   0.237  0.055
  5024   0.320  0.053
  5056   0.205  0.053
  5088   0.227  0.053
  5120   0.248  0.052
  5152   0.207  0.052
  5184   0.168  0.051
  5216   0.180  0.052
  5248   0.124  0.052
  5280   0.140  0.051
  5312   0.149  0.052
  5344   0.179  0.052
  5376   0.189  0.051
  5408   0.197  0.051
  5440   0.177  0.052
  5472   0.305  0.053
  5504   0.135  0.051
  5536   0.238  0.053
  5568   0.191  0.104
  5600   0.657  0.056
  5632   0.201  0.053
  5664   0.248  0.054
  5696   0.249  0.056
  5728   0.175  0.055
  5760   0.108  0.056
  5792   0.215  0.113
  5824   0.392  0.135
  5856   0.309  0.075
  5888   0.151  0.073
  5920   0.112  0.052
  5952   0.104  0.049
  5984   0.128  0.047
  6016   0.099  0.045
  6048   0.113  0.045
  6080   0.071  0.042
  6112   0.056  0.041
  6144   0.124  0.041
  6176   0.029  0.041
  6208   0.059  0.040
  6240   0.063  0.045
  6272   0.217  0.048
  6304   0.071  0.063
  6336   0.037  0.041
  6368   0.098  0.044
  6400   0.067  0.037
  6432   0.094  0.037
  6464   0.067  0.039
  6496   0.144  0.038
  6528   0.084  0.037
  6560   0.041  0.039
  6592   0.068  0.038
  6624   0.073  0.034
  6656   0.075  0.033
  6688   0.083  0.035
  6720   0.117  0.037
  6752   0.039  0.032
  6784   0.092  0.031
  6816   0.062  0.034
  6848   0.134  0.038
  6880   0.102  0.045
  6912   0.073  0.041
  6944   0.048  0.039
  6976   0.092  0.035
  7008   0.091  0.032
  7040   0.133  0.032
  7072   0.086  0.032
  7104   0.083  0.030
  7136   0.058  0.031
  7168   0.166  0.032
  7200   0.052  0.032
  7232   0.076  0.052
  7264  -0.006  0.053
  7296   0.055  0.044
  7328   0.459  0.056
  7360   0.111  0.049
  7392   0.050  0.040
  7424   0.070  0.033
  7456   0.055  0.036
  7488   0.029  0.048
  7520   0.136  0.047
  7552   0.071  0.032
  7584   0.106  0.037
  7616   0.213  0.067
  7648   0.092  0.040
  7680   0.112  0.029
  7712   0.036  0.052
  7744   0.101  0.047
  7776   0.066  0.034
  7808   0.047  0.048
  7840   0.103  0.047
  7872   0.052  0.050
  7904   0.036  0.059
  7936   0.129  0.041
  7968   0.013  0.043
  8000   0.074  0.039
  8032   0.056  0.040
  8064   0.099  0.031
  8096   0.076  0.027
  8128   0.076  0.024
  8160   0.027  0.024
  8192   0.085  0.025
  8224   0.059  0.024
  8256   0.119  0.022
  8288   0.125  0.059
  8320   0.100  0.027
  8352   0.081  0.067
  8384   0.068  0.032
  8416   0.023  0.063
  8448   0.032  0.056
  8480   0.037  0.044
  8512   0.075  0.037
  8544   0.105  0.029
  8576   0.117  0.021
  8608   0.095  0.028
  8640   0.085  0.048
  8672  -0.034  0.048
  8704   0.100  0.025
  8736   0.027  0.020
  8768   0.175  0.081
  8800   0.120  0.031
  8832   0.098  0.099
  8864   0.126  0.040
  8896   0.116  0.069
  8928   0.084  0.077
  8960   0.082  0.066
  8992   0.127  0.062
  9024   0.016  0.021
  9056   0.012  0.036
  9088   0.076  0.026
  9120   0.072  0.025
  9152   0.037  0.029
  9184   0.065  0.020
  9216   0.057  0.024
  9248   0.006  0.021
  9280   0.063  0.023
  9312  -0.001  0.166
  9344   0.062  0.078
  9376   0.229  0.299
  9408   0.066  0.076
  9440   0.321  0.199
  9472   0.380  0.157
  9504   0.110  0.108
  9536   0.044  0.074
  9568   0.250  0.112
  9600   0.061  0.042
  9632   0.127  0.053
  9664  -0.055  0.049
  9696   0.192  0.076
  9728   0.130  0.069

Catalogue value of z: 0.12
